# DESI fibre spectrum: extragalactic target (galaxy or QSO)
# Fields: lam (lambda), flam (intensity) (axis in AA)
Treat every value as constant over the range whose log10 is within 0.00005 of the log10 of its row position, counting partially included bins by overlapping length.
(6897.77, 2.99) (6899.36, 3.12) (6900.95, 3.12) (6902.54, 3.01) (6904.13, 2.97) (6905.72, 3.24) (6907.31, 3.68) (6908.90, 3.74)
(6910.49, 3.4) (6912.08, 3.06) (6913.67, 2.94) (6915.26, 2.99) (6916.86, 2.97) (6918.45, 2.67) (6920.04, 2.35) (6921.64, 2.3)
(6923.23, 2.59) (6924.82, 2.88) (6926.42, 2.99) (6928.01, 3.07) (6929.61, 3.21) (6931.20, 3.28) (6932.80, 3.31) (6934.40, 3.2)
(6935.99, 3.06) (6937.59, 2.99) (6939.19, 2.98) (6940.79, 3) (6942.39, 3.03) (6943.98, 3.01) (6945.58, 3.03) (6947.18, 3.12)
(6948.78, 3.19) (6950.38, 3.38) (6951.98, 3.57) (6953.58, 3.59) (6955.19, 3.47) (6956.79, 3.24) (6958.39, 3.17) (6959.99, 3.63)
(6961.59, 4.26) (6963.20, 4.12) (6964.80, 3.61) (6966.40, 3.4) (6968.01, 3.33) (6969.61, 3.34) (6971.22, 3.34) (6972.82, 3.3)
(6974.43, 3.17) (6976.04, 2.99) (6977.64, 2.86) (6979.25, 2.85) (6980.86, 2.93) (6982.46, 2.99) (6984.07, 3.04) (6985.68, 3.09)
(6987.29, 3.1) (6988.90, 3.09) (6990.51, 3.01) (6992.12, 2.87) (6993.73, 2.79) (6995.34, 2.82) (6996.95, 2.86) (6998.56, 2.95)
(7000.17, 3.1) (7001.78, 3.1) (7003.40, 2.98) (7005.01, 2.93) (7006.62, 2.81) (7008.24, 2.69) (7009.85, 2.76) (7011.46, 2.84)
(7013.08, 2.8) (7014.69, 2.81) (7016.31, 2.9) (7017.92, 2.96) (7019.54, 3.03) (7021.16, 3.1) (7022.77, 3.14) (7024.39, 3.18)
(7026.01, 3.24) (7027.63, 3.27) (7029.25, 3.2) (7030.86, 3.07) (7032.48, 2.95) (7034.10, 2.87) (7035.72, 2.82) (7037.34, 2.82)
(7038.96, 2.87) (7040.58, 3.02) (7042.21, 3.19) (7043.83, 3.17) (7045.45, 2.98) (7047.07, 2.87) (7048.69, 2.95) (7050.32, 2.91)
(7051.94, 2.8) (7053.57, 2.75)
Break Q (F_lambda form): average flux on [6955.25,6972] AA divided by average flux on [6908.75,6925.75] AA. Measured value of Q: 1.2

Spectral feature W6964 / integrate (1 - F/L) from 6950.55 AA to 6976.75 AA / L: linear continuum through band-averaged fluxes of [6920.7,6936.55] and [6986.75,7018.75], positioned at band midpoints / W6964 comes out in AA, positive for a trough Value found -4.6 AA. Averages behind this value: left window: 2.98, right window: 2.91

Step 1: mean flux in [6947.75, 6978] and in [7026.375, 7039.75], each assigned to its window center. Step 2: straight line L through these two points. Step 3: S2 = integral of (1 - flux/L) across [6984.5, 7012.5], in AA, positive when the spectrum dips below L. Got 2.4 AA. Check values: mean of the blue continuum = 3.42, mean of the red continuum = 2.99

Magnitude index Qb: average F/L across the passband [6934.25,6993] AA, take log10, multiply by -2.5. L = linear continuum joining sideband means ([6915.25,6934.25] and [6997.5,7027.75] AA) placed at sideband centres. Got -0.11 mag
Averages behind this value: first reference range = 2.89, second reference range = 2.97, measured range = 3.23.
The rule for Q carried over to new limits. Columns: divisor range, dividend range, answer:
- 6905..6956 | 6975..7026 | 0.95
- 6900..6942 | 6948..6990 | 1.09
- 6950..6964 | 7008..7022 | 0.80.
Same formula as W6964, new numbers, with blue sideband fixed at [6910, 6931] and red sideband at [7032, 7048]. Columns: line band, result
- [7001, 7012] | 0.2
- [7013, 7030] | -0.7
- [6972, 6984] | -0.4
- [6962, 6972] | -2.2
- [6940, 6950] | -0.6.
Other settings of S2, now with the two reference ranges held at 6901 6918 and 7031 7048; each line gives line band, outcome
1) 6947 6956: -0.8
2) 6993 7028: 0.7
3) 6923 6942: 0.5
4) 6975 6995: 0.6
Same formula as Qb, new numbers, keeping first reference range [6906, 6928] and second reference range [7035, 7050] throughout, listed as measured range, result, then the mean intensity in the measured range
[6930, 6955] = -0.08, 3.19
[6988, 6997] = 0.02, 2.91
